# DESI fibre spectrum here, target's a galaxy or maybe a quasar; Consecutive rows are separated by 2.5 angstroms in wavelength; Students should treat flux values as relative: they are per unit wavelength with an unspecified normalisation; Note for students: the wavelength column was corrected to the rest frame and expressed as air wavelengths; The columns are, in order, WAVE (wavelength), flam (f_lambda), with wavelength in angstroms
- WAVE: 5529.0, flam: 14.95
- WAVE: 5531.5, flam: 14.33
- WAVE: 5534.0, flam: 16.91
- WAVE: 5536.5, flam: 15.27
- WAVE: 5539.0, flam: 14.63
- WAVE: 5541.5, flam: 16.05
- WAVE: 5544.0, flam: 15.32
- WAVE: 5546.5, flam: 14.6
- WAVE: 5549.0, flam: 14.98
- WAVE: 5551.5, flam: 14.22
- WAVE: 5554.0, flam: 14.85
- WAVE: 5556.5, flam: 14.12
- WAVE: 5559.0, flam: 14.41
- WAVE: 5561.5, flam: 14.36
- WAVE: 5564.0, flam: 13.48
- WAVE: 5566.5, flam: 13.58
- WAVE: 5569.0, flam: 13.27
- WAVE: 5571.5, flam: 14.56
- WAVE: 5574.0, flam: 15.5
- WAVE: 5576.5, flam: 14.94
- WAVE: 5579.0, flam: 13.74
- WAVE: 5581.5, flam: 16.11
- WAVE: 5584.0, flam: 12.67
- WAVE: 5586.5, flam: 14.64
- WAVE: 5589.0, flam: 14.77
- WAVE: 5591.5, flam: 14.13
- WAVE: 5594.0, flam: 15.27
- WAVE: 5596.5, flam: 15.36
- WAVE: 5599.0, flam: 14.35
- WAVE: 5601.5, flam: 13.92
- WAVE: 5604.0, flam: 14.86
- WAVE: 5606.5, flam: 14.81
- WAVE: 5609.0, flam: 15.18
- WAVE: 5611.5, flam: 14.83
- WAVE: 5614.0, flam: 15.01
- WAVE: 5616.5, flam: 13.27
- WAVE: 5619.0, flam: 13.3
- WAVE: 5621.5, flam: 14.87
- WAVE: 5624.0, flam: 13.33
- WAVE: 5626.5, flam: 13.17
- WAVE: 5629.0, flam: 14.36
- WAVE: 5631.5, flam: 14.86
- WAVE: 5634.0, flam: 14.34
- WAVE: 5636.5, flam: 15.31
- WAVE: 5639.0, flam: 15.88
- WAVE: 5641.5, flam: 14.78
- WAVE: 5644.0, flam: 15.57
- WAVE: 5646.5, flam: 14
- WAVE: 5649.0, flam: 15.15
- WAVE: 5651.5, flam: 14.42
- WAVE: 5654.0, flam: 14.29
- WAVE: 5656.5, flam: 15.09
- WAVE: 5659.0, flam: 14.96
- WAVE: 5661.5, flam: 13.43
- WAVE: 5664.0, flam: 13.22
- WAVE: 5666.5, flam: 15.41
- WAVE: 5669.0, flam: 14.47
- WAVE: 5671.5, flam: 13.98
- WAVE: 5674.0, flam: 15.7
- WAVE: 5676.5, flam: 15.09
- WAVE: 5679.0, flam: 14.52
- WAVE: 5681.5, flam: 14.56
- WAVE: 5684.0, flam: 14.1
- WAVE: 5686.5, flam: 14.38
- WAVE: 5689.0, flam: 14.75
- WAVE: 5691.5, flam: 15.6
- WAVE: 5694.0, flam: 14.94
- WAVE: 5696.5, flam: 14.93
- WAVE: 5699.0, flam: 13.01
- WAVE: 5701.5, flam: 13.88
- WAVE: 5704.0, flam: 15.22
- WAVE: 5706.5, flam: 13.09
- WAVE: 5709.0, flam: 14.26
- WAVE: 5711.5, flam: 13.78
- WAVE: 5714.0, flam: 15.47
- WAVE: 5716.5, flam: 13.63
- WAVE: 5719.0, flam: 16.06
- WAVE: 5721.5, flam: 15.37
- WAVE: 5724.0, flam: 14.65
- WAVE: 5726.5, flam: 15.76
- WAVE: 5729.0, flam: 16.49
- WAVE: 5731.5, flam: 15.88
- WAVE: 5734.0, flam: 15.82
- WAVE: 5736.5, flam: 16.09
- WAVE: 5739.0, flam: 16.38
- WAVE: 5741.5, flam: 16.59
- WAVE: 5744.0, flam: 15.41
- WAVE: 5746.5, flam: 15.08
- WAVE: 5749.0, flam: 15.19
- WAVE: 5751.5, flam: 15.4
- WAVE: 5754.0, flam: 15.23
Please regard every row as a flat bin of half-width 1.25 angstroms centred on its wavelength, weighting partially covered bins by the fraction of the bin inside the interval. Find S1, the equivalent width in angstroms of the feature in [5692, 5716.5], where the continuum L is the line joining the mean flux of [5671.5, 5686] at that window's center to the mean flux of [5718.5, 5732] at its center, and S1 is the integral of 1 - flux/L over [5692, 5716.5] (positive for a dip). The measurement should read 1.5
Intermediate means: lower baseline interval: 14.7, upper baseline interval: 15.7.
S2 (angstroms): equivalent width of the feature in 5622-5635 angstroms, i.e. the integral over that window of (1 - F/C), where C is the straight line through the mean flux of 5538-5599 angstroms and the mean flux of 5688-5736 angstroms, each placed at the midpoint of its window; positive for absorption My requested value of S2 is 0.6 angstroms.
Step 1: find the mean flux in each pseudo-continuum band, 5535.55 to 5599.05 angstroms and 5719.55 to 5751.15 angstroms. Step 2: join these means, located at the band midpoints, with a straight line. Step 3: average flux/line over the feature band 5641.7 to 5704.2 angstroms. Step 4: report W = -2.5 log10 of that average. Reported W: 0.052 mag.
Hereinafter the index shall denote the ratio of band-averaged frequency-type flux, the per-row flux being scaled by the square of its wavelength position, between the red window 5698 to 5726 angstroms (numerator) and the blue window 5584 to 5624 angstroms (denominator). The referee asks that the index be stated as 1.0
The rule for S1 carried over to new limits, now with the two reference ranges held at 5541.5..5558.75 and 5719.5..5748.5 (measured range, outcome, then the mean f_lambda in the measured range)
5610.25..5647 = 1.76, 14.5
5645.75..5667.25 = 1.28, 14.4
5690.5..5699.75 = 0.52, 14.7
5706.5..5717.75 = 1.08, 14.2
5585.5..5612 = 0.52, 14.7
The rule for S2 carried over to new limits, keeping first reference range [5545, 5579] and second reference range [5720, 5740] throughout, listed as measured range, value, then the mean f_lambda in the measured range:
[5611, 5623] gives 0.5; 14.2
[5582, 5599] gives 0.1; 14.5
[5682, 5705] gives 1.4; 14.5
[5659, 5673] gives 1.0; 14.2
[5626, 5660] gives 0.7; 14.8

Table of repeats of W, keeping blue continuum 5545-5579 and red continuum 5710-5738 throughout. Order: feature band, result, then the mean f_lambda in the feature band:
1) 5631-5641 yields -0.020 mag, 15.1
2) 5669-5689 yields 0.034 mag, 14.6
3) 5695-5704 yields 0.079 mag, 14.1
